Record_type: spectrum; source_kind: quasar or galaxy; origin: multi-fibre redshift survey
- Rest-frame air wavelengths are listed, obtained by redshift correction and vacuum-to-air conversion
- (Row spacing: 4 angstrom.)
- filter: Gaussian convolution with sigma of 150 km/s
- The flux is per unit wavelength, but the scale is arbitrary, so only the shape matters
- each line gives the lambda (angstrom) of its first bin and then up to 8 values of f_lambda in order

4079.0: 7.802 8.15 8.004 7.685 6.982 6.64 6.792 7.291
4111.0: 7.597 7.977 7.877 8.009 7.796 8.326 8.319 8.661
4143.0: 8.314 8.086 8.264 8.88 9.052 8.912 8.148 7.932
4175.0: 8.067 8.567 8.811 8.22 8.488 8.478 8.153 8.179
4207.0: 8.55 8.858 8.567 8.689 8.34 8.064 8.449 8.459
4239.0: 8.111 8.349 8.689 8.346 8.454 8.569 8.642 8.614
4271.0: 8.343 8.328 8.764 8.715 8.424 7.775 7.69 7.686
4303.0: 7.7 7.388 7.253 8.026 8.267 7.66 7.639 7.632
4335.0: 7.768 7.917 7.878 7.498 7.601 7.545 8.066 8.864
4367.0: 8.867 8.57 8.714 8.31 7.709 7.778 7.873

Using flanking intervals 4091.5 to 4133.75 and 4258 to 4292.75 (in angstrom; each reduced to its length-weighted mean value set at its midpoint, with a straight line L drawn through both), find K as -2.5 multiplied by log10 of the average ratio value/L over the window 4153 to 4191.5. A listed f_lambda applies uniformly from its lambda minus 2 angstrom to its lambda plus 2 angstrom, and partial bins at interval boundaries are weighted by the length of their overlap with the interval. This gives -0.08 mag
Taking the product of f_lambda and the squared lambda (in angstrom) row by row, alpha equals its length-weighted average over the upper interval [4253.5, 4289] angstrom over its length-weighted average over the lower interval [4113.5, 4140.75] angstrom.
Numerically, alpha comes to 1.1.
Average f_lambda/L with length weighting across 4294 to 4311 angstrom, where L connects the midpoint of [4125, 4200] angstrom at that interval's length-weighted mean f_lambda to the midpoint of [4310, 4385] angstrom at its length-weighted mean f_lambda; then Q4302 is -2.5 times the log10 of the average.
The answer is 0.07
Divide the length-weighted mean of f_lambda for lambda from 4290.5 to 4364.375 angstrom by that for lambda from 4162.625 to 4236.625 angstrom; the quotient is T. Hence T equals 0.9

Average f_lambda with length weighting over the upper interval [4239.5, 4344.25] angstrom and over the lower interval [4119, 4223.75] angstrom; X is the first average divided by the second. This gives 0.96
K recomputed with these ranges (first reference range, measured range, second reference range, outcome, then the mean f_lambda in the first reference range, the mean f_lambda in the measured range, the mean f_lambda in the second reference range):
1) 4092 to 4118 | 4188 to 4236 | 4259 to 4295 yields -0.06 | 7.26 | 8.43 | 8.41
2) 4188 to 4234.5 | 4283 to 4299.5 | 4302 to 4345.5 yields -0.01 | 8.43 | 8.01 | 7.74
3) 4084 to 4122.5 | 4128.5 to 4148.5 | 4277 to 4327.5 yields -0.11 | 7.47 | 8.33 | 7.93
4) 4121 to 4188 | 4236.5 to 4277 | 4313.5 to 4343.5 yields -0.05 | 8.38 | 8.44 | 7.84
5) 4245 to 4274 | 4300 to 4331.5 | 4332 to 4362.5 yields 0.05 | 8.52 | 7.7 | 7.8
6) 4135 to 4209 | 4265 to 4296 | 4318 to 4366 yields -0.04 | 8.43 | 8.35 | 7.87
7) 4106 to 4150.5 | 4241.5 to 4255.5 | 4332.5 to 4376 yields -0.05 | 8.05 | 8.46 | 8.1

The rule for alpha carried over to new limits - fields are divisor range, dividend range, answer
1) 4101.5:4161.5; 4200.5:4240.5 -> 1.09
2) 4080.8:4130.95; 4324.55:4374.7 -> 1.18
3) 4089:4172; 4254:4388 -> 1.11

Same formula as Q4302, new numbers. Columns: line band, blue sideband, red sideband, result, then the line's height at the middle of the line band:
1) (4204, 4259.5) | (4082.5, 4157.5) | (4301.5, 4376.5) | -0.07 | 7.91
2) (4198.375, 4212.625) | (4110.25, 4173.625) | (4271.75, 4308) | -0.03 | 8.19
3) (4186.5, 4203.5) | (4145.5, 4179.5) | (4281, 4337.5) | 0.00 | 8.3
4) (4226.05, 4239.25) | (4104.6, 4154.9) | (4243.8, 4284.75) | 0.02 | 8.43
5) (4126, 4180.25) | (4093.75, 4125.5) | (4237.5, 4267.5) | -0.09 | 7.73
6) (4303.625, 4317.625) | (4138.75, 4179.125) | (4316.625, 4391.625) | 0.07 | 8.1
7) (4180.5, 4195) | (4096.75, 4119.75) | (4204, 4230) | -0.04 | 8.18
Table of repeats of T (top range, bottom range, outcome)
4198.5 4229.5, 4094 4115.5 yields 1.18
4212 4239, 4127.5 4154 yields 1.01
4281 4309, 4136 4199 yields 0.94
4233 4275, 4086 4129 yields 1.13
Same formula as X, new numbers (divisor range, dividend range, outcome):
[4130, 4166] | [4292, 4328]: 0.90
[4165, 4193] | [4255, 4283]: 1.03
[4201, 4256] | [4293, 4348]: 0.91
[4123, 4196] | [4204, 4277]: 1.01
